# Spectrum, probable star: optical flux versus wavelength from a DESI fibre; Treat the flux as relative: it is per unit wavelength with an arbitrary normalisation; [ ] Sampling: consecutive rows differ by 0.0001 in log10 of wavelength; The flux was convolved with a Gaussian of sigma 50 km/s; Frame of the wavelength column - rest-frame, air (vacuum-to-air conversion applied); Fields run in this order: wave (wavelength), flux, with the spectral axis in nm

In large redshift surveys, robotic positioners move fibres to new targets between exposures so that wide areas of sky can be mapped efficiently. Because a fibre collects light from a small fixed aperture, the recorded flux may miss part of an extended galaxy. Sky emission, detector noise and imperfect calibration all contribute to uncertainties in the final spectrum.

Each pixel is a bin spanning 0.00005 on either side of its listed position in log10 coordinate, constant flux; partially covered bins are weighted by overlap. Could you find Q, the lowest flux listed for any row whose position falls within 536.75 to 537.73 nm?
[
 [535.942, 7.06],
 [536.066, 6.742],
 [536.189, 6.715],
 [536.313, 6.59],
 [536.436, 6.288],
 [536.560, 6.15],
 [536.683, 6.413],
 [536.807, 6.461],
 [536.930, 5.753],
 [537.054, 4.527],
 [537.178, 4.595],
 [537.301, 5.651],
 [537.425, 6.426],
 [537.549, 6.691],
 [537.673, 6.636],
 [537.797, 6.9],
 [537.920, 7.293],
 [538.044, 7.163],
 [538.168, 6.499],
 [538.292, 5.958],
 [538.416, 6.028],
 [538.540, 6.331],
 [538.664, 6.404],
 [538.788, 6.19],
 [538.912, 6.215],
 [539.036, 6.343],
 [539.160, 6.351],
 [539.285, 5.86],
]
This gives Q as 4.527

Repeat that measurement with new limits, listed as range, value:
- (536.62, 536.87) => 6.413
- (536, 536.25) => 6.715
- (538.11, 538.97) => 5.958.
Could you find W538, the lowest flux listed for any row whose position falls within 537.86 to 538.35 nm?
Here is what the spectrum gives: 5.958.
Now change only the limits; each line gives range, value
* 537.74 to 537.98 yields 6.9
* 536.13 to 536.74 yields 6.15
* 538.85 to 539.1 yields 6.215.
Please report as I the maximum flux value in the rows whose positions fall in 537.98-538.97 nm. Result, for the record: 7.163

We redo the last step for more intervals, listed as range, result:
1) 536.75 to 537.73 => 6.691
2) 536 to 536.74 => 6.742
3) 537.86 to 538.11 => 7.293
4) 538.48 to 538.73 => 6.404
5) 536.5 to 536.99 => 6.461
